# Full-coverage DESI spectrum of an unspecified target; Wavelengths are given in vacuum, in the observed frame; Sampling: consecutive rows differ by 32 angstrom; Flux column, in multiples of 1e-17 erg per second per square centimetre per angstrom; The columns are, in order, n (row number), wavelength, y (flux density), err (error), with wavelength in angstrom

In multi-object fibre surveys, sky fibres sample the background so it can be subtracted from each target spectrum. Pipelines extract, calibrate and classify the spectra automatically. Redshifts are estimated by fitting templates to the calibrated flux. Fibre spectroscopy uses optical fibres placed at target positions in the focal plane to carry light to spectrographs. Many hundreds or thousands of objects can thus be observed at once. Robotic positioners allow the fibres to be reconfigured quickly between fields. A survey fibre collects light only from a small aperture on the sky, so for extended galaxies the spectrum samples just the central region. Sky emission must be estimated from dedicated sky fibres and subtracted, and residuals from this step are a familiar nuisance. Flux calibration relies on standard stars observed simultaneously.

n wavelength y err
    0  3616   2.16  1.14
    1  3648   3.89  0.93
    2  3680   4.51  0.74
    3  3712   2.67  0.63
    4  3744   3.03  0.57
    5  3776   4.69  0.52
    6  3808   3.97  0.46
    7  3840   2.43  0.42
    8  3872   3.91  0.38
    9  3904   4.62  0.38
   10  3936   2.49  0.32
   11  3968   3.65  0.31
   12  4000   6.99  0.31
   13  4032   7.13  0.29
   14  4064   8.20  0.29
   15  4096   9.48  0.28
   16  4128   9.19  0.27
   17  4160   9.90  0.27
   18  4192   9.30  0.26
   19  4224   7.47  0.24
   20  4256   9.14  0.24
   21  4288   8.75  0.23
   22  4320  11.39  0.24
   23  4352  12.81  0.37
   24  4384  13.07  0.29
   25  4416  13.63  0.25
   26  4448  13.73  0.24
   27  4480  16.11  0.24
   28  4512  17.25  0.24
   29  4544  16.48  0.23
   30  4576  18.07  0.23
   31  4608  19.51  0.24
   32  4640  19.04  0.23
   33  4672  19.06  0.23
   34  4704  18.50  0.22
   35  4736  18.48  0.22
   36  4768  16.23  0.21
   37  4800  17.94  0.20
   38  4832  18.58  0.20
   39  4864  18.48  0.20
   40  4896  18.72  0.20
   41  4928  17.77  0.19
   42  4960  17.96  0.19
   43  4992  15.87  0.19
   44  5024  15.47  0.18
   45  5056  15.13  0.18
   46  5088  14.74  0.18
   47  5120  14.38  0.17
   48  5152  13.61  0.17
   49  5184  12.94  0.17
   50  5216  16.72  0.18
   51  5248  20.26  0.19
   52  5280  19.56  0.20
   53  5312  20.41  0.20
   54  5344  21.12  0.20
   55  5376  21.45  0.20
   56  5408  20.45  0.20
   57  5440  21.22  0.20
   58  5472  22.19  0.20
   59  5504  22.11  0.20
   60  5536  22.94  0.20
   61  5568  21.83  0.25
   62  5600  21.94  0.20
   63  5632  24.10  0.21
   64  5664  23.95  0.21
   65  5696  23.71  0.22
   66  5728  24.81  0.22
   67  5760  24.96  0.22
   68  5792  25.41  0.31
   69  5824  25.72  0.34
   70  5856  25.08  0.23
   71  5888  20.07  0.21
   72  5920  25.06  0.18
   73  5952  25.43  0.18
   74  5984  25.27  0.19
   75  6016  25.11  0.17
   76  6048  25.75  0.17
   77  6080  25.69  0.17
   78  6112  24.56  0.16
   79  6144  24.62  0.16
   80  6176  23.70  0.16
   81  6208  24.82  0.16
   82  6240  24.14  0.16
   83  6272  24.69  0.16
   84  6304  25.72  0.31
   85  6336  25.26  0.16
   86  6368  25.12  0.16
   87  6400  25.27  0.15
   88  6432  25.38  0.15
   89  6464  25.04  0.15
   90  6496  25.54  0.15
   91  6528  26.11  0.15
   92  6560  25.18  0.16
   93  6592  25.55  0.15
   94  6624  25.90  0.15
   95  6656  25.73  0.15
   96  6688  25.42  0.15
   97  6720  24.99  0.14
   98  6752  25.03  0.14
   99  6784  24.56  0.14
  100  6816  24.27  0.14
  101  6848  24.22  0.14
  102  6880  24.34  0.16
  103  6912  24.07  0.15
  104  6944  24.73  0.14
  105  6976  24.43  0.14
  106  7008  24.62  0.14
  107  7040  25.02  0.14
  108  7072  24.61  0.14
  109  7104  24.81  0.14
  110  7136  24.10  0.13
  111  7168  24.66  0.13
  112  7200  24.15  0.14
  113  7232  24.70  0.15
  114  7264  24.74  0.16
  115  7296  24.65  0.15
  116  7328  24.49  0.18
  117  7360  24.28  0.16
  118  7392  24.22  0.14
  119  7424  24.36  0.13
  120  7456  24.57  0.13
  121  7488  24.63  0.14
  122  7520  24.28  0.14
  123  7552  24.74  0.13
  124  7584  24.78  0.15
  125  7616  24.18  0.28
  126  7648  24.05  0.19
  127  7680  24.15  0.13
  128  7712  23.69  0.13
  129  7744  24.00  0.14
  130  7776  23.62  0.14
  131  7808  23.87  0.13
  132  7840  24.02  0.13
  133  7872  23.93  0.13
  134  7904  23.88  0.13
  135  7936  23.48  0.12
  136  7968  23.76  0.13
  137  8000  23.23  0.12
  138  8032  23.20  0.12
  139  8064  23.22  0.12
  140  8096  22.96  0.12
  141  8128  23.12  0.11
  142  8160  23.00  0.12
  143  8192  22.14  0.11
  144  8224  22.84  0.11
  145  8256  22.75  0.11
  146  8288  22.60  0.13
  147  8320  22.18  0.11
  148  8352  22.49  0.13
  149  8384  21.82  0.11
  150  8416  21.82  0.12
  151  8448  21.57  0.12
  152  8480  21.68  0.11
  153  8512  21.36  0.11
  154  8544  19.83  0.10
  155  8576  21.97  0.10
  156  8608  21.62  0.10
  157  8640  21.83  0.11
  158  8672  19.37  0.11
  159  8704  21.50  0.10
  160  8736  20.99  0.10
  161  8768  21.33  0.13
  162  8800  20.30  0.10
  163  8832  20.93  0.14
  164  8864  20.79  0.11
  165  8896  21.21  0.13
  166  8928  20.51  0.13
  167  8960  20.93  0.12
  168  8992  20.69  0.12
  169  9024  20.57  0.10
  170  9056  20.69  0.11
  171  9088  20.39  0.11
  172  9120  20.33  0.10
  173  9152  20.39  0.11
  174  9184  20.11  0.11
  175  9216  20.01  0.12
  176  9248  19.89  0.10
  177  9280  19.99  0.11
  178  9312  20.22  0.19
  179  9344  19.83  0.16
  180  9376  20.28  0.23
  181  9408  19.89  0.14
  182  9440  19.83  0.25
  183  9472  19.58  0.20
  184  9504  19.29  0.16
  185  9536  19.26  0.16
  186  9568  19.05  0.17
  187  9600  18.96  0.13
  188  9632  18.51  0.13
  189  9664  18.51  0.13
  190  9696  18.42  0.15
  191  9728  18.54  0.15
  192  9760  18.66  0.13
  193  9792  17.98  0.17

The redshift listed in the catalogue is -0.001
